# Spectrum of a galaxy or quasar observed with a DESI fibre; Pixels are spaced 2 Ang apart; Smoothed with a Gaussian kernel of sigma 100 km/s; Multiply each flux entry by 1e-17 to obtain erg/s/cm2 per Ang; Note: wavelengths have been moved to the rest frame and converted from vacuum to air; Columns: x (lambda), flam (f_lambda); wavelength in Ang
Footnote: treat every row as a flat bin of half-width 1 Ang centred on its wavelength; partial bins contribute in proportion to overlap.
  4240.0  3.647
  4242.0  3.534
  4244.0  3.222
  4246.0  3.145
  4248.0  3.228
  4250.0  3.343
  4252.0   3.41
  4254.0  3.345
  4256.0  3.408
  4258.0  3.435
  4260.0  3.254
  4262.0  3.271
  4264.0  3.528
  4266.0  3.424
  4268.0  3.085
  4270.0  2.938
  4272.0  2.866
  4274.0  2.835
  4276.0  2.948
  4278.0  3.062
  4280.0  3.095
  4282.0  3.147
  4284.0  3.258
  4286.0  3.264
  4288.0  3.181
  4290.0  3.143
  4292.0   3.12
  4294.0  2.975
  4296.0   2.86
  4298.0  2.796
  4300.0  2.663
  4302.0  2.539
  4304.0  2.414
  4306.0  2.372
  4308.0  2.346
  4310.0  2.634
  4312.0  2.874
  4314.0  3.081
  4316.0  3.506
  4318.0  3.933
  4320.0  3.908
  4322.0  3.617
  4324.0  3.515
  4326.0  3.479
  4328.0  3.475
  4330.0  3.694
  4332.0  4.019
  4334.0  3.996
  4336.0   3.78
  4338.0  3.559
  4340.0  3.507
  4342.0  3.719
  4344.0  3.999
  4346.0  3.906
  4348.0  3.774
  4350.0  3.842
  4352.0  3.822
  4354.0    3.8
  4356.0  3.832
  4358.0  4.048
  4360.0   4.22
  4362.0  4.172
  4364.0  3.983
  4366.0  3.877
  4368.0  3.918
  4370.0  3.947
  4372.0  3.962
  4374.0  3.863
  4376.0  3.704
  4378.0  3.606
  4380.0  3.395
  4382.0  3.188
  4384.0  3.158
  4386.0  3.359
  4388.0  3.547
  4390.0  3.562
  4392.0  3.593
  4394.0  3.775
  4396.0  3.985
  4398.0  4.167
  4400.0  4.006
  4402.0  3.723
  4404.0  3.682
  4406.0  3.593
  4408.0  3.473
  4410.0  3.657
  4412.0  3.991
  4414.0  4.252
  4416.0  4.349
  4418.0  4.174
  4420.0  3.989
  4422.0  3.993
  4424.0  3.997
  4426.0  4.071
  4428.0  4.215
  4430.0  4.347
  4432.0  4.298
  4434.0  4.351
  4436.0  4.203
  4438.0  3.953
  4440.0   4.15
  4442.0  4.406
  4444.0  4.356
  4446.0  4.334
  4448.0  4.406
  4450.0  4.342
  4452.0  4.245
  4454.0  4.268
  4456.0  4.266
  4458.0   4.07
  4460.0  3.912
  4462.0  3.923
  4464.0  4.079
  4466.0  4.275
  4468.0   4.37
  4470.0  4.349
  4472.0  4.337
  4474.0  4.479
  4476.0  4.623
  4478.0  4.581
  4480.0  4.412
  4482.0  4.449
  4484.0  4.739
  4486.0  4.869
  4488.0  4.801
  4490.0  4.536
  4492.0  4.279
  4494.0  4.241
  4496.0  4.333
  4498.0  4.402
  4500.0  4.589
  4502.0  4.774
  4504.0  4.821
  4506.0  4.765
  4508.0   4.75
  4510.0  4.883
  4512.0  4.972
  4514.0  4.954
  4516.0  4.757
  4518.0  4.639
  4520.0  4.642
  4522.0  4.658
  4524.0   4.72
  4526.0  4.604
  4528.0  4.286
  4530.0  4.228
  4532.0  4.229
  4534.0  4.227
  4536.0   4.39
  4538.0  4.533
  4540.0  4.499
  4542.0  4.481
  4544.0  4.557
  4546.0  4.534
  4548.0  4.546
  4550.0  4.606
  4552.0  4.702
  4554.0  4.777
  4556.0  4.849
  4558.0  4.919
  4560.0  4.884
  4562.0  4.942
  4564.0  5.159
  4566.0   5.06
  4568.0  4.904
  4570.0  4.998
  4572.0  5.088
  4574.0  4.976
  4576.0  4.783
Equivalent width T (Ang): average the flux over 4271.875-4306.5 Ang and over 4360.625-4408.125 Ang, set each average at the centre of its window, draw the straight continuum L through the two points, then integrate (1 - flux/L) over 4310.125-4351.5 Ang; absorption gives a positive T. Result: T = -4.54 Ang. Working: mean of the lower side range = 2.93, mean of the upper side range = 3.73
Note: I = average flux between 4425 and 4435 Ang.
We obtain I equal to 4.26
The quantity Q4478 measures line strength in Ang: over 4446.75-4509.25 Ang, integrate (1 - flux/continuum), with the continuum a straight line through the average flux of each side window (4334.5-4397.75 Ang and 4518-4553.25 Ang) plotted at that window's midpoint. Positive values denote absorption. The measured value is -2.6 Ang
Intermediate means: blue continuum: 3.76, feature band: 4.43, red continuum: 4.5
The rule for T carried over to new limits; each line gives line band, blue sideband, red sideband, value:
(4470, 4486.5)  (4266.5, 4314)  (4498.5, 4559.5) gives -1.07 Ang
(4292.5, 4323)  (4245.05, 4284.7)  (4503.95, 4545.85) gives 4.13 Ang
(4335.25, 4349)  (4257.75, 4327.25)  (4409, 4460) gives -1.08 Ang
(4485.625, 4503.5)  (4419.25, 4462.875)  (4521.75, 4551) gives -0.77 Ang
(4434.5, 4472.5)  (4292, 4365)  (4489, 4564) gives -0.32 Ang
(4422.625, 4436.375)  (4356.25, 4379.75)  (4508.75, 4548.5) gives -0.13 Ang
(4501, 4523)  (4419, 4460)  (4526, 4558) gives -1.79 Ang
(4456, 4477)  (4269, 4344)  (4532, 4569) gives -0.33 Ang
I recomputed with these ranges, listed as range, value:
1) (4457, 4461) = 3.99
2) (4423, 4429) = 4.09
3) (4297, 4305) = 2.6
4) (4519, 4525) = 4.67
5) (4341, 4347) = 3.87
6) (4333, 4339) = 3.78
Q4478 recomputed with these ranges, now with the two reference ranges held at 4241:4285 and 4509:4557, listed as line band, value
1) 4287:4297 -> 0.9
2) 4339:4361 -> -1.2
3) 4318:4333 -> -0.7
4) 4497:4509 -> -0.7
